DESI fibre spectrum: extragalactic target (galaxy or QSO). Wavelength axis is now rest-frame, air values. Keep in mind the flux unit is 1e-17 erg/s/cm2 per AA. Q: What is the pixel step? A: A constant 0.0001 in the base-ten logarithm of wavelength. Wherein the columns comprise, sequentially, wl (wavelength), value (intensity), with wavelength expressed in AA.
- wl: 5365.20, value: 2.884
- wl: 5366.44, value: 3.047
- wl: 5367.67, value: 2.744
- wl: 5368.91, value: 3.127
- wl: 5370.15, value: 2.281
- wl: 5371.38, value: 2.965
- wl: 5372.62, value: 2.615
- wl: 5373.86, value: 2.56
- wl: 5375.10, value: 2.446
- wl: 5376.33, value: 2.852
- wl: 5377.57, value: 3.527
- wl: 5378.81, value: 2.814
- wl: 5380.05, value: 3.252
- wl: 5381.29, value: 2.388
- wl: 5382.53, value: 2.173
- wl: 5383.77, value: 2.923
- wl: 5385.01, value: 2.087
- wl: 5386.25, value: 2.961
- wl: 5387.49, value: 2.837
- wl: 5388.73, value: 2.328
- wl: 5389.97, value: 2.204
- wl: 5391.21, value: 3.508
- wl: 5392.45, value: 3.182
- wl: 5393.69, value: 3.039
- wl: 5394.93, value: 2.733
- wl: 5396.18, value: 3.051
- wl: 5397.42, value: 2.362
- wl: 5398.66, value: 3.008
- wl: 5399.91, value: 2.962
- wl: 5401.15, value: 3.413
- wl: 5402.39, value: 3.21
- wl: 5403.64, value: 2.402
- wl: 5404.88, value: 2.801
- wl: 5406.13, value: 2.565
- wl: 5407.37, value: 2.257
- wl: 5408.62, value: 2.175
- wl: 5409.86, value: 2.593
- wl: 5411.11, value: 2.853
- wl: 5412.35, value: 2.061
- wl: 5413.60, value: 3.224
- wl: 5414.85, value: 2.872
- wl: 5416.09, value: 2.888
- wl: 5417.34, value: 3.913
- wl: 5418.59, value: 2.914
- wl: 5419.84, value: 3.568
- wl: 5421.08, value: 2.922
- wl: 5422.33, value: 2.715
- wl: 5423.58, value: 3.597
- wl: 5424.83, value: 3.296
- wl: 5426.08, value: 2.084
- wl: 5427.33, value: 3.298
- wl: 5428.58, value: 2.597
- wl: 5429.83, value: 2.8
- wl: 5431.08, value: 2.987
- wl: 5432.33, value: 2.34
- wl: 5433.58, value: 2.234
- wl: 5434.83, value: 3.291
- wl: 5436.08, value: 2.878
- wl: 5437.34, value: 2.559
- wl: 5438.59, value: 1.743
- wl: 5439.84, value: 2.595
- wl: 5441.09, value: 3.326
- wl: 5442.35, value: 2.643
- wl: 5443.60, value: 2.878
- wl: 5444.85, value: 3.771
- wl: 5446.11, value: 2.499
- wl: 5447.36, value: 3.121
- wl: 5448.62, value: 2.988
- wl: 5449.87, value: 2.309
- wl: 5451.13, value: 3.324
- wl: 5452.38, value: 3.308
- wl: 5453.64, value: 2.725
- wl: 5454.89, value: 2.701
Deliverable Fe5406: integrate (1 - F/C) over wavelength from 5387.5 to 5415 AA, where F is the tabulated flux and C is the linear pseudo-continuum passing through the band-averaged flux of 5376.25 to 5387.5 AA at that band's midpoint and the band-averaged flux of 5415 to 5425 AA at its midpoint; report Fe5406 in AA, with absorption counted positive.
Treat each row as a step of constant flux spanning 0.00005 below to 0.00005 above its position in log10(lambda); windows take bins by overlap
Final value 2.1 AA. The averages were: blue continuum 2.77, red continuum 3.21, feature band 2.76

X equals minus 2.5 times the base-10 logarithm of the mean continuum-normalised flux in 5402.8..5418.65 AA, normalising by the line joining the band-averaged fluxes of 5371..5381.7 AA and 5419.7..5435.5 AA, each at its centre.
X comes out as 0.05 mag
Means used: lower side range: 2.83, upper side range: 2.88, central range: 2.73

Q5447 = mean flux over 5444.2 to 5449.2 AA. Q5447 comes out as 3.09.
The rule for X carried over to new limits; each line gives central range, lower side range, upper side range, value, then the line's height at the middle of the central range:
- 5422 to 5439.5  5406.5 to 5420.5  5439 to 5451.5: 0.05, 2.88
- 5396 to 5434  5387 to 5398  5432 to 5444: -0.04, 2.73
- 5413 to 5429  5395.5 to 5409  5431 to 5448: -0.12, 2.76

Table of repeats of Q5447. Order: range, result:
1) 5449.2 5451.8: 2.83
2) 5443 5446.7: 3.05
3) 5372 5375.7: 2.54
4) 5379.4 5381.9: 2.82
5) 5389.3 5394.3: 2.98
